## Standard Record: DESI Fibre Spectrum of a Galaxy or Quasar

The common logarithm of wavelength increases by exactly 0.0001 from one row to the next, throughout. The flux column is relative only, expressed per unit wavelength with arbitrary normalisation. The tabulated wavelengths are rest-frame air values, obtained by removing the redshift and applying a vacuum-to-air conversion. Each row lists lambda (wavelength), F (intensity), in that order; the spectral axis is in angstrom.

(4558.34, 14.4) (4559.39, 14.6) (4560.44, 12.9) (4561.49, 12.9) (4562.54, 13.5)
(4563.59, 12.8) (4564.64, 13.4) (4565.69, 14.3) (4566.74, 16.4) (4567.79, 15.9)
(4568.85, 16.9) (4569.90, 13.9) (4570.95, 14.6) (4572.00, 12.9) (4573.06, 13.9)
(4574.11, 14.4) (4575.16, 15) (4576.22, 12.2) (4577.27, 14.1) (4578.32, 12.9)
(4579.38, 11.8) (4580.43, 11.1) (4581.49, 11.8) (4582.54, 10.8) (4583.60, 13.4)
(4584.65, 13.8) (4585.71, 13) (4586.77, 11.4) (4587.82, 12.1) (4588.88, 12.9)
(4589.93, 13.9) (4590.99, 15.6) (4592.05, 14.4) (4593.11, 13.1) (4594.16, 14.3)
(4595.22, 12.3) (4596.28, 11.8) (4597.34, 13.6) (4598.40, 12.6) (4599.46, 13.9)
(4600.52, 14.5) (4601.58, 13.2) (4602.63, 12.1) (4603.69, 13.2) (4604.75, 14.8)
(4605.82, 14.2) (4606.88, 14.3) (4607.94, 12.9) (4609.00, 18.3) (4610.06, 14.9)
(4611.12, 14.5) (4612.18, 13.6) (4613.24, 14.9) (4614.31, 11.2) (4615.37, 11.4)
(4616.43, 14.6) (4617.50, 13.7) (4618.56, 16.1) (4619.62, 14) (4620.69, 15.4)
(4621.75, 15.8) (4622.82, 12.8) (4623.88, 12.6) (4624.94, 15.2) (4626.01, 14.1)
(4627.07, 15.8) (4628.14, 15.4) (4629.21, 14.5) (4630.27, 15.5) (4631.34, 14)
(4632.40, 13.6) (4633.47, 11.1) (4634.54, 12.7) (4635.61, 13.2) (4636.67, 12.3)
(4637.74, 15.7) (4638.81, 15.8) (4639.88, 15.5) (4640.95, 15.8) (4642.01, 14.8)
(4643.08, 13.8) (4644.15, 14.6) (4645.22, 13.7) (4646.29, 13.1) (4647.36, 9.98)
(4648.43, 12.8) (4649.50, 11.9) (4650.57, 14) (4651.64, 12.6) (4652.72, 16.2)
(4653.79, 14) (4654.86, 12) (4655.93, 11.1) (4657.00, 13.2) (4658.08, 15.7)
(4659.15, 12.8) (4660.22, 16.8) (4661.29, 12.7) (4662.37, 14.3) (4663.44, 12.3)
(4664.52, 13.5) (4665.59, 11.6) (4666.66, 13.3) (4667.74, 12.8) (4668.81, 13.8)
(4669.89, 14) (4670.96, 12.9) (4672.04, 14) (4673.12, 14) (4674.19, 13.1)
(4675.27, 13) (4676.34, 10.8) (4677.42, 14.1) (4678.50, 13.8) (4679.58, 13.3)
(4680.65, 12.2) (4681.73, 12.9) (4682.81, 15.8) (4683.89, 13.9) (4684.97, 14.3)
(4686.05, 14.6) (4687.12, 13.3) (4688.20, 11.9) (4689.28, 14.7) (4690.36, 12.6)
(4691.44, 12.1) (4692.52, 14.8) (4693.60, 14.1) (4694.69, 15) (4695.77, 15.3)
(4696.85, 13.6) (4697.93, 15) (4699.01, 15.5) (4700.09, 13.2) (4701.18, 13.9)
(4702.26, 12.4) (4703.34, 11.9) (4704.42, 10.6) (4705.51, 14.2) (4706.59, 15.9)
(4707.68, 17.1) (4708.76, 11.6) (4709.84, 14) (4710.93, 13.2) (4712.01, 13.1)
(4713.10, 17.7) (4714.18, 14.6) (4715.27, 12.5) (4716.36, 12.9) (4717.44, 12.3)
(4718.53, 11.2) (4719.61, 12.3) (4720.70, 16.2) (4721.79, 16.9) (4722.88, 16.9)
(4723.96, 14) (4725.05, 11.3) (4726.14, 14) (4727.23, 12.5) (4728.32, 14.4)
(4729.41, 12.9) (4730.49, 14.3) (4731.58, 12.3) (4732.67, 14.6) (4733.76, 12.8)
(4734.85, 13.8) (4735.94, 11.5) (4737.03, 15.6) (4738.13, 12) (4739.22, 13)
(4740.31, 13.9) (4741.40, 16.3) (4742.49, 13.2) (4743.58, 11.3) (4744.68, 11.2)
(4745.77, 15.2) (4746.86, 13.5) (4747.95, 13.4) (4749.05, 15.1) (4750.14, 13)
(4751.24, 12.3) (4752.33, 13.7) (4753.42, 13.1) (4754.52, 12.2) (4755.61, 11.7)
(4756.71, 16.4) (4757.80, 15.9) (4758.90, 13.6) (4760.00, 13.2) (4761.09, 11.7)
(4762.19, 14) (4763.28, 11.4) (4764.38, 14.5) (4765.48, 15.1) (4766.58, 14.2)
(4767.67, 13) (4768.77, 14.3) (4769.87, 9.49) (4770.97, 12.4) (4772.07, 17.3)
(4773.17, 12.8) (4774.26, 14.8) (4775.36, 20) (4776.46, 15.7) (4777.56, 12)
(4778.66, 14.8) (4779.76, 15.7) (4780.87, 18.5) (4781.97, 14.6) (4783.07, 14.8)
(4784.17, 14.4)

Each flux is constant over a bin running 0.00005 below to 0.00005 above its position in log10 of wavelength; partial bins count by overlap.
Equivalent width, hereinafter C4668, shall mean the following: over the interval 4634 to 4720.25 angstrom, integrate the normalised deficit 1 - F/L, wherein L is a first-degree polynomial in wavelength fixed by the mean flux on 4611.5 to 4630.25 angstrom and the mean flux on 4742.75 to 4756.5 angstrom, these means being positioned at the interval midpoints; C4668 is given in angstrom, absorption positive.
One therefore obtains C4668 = 0.7 angstrom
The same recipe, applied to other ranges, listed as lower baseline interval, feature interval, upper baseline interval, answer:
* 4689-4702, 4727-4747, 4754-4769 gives 0.6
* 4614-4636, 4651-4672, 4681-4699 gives 0.8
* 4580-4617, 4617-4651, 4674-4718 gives -1.4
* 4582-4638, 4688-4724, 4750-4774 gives -1.0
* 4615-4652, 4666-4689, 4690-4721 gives 0.7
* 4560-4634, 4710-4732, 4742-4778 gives -0.2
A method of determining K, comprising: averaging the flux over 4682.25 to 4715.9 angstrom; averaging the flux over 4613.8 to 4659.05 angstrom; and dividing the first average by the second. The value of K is 1.01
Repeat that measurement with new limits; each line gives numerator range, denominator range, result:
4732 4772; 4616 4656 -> 0.96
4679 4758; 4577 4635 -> 1.00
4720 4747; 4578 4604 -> 1.06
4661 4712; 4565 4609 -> 1.00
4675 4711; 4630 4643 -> 0.97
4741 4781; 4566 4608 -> 1.03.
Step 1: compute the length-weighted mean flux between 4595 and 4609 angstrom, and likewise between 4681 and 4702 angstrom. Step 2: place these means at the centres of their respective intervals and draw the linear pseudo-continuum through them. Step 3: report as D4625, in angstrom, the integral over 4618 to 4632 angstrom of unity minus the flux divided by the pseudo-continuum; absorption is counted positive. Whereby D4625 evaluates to -1.1 angstrom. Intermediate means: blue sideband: 13.5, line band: 14.7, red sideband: 14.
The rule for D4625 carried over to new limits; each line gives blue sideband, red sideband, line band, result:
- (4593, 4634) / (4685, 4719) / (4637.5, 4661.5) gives 0.0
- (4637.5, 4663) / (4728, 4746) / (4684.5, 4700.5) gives -0.5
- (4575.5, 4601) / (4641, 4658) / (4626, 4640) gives -1.0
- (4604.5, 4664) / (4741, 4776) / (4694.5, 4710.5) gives -0.1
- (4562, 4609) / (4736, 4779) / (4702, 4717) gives 0.0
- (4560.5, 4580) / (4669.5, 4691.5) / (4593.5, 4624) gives -0.2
